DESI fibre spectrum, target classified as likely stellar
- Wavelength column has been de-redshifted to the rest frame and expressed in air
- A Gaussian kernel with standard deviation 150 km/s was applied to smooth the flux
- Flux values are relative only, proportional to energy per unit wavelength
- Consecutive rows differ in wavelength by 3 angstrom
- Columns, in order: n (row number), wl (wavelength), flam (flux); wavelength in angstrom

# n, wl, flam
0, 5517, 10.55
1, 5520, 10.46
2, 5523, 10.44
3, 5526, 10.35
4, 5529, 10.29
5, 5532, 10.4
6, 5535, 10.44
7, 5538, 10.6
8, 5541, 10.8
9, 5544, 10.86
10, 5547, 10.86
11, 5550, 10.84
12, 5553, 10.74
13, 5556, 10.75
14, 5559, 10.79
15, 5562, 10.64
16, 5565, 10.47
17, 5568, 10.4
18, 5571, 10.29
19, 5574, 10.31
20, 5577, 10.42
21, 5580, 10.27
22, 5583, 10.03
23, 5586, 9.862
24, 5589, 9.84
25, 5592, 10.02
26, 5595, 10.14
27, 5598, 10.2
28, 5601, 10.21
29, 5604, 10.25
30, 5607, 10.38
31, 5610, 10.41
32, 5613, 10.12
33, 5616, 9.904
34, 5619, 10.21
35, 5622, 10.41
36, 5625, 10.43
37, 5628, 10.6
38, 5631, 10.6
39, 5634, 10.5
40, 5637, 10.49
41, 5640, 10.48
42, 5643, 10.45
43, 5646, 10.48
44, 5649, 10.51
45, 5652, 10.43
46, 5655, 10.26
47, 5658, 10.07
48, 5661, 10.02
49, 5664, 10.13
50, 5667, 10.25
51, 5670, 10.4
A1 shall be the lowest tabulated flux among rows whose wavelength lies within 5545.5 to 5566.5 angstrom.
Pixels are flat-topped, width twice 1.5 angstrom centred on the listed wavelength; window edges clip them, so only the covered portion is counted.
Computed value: 10.47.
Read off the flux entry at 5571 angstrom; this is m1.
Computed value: 10.29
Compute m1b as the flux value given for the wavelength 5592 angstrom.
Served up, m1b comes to 10.02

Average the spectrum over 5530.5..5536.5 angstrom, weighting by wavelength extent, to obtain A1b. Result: 10.4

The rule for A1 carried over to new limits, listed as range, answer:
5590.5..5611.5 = 10.02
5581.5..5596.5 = 9.84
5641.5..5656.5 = 10.26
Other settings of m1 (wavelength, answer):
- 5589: 9.84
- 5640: 10.48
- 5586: 9.862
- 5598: 10.2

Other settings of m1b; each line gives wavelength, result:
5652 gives 10.43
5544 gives 10.86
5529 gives 10.29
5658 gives 10.07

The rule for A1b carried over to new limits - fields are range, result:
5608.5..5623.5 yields 10.2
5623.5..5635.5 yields 10.5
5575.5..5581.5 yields 10.3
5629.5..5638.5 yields 10.5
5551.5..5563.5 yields 10.7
